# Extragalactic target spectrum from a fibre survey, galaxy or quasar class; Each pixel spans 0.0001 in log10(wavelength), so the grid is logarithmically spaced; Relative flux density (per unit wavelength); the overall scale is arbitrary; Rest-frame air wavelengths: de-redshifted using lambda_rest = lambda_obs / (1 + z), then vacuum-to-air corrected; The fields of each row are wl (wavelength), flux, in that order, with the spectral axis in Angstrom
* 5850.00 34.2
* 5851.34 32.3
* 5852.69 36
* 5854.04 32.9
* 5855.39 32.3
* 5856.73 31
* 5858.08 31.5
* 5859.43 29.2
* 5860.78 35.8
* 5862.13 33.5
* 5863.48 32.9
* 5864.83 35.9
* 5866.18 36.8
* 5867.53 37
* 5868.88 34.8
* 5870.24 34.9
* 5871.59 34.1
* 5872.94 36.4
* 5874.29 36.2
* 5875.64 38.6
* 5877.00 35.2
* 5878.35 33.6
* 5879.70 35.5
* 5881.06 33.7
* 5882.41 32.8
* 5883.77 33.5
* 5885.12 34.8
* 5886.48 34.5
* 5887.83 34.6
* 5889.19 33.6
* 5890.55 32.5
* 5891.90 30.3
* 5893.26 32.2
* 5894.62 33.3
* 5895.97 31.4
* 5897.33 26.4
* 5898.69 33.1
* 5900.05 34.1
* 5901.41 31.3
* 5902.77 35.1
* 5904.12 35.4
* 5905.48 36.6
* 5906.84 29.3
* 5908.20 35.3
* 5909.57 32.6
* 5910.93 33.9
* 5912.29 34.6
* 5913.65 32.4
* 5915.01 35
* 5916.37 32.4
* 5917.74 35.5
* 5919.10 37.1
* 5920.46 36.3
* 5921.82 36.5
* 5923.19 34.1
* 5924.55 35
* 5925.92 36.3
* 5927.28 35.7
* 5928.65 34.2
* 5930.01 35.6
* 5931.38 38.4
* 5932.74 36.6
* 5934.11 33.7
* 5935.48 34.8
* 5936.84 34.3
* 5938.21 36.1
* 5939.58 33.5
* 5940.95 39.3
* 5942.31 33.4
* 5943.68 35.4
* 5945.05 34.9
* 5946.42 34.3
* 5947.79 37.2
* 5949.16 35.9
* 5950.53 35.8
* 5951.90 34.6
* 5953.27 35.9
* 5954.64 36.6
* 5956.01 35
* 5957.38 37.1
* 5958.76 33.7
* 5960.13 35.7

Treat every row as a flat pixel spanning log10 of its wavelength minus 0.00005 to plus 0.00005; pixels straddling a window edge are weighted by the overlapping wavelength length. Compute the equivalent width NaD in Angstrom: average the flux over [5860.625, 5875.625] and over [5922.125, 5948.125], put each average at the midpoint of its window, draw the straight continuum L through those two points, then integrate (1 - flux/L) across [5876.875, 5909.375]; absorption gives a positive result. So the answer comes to 2.0 Angstrom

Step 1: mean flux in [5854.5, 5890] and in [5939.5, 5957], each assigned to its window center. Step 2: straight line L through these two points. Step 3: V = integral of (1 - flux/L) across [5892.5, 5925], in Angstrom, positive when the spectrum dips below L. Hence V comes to 1.2 Angstrom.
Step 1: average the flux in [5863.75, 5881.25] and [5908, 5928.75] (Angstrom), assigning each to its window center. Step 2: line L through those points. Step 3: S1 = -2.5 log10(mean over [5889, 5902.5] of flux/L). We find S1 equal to 0.11 mag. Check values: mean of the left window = 35.6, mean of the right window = 34.8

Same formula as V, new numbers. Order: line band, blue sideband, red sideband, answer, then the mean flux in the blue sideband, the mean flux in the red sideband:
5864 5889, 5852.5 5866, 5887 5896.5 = -1.7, 33.1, 32.6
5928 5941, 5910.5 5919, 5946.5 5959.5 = -0.2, 34.2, 35.7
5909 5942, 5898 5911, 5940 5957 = -0.5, 33.6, 35.7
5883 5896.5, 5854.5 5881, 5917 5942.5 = 0.7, 34.5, 35.6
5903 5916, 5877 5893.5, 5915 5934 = 0.3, 33.6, 35.6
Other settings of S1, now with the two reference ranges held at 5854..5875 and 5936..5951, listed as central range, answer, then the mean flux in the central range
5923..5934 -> -0.02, 35.7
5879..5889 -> 0.01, 34.2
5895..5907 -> 0.07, 32.7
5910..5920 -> 0.02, 34.4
